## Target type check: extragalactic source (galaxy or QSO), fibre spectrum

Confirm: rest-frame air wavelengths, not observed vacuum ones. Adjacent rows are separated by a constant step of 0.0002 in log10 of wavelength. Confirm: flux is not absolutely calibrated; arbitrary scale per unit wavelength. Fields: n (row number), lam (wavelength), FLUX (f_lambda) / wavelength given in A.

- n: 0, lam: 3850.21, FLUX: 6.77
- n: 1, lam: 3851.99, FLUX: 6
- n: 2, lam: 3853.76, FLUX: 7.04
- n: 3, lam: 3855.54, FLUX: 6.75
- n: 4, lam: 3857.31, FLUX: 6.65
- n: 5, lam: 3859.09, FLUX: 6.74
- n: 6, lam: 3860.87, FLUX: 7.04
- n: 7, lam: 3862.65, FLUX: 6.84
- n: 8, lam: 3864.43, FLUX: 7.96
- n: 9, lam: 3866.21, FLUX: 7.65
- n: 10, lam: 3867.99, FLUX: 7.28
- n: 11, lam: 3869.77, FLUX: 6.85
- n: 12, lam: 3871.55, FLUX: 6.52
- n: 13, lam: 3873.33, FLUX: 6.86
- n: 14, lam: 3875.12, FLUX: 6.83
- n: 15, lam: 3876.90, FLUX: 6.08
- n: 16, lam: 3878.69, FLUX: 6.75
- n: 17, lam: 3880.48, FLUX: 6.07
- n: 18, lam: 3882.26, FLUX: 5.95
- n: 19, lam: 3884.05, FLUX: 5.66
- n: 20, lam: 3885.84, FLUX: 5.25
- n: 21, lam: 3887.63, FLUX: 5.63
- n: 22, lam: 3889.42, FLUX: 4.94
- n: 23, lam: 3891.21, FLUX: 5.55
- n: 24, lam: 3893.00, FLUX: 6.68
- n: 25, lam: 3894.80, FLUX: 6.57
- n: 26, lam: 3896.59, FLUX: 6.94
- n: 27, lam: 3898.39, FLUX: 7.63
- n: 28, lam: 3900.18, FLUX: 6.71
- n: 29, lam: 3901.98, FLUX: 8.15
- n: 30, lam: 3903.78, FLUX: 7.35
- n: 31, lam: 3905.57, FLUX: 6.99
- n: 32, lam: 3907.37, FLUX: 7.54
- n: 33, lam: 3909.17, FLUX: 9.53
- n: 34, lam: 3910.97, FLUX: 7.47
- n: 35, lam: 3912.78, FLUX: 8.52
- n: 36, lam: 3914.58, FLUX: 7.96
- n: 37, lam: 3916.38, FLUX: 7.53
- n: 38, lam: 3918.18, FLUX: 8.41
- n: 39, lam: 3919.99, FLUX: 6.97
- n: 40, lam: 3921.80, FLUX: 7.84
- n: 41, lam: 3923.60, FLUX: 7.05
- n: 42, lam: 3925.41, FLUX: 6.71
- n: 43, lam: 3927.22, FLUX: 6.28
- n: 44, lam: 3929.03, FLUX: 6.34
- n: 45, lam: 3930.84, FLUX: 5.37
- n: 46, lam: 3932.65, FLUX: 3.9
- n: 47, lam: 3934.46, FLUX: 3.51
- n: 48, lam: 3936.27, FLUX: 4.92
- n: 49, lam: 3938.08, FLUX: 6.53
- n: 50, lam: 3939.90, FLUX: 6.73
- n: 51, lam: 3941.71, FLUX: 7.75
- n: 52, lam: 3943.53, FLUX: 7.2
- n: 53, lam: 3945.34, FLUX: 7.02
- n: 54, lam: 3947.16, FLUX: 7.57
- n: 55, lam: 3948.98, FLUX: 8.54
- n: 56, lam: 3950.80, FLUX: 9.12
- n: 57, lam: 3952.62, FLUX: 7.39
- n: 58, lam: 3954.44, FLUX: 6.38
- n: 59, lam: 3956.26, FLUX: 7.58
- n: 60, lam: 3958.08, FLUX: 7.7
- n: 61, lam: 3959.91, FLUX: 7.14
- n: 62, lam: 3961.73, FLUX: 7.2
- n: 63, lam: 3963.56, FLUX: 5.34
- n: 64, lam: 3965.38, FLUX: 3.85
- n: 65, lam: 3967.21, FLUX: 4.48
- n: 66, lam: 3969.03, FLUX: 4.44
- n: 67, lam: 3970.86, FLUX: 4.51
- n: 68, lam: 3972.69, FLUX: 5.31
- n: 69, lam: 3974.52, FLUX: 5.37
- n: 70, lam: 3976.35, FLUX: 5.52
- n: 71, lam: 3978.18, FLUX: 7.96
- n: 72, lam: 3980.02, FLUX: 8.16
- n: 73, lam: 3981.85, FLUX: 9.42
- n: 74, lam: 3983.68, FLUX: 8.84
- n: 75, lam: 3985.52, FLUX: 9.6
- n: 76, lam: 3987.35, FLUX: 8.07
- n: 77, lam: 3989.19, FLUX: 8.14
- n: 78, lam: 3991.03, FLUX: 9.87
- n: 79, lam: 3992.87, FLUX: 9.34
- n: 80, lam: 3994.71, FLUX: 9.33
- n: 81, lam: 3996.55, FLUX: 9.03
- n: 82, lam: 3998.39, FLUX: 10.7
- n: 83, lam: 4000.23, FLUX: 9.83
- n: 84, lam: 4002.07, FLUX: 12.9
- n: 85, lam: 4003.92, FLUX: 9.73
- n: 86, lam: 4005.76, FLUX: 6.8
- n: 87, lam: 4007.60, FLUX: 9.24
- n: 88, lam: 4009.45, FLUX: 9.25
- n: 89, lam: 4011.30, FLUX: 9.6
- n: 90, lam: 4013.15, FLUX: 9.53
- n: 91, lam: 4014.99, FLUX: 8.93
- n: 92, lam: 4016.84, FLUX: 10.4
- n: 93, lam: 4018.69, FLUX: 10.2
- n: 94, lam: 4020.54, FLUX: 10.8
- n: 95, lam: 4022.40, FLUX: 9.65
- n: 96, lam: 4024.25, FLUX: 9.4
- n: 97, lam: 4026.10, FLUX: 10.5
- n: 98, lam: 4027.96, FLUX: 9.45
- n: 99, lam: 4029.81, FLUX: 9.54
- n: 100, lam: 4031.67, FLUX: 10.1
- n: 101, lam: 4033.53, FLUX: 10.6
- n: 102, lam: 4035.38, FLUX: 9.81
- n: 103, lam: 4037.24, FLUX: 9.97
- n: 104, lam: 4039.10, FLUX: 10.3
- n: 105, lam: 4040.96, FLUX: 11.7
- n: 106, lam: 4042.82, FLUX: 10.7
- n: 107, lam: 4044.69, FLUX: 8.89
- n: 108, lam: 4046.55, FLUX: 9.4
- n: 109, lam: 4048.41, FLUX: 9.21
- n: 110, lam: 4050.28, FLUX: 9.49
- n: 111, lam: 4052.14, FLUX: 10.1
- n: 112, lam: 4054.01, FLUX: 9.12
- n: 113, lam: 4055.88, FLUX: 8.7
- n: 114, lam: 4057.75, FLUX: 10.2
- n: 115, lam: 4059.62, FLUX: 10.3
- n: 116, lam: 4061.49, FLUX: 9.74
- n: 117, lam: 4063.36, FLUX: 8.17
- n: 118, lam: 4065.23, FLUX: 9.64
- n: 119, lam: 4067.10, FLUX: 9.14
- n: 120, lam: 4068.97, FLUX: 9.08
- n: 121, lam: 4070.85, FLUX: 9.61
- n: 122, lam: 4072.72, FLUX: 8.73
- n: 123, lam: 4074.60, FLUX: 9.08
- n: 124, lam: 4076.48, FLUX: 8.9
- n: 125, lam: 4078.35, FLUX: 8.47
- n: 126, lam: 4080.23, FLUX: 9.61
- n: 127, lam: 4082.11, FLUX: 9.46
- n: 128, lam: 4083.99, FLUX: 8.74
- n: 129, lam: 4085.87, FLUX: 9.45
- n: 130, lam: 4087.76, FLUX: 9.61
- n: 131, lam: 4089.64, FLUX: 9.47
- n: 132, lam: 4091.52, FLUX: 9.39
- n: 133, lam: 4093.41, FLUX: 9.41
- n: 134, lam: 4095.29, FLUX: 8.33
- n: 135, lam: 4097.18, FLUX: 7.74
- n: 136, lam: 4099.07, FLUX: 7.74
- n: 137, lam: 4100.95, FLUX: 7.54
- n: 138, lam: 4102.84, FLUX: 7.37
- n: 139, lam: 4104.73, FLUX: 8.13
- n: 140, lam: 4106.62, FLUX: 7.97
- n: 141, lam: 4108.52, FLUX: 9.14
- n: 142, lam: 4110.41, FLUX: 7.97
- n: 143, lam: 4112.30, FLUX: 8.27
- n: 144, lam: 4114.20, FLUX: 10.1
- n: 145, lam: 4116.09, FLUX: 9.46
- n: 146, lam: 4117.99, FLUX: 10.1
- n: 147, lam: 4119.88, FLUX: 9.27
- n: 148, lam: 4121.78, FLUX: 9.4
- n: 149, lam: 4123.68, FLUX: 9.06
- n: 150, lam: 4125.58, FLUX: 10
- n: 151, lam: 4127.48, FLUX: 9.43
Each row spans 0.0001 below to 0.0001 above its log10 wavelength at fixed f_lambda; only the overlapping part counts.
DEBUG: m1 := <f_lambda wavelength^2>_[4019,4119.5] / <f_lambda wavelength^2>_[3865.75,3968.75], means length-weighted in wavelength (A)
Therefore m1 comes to 1.49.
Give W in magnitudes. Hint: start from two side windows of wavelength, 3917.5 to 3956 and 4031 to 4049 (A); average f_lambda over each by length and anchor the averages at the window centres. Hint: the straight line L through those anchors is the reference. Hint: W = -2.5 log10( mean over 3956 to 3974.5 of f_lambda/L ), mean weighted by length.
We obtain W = 0.322 mag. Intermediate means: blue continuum 6.74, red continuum 10.1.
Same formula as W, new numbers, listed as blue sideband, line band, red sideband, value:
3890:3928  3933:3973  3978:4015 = 0.29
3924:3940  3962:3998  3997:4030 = 0.13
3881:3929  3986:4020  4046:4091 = -0.14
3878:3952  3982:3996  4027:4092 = -0.11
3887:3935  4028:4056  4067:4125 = -0.19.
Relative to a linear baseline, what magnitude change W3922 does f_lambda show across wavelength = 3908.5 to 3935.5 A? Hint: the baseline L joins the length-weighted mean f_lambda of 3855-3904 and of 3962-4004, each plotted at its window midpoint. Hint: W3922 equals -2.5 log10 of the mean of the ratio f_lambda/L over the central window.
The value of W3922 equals 0.03 mag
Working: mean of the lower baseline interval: 6.63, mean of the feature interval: 6.86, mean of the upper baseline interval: 7.77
